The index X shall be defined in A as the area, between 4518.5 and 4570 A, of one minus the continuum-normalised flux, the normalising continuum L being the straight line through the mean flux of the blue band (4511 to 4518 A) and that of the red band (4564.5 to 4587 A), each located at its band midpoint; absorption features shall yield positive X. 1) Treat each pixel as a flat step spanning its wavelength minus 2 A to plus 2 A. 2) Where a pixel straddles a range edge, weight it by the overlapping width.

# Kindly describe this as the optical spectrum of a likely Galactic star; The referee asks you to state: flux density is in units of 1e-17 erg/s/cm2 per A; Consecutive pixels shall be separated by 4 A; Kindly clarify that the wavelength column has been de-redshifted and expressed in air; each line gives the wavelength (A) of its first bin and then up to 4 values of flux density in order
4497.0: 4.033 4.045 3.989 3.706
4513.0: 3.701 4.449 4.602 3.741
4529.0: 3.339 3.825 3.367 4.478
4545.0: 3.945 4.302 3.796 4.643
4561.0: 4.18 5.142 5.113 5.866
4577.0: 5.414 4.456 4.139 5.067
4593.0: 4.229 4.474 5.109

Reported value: 3.81 A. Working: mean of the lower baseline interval 4.02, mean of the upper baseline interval 5.01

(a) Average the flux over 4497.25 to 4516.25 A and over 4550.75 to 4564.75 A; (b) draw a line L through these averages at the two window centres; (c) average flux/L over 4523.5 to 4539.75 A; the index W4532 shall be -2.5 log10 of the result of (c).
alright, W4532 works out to 0.14 mag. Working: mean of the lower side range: 3.91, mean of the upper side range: 4.33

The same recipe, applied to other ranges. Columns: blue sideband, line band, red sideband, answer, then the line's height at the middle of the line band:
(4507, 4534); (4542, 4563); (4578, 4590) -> 0.02 mag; 4.25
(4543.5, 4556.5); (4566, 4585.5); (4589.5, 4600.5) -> -0.17 mag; 4.35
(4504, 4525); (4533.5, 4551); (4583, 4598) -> 0.05 mag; 4.21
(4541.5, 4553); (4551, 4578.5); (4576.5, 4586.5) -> -0.12 mag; 4.35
